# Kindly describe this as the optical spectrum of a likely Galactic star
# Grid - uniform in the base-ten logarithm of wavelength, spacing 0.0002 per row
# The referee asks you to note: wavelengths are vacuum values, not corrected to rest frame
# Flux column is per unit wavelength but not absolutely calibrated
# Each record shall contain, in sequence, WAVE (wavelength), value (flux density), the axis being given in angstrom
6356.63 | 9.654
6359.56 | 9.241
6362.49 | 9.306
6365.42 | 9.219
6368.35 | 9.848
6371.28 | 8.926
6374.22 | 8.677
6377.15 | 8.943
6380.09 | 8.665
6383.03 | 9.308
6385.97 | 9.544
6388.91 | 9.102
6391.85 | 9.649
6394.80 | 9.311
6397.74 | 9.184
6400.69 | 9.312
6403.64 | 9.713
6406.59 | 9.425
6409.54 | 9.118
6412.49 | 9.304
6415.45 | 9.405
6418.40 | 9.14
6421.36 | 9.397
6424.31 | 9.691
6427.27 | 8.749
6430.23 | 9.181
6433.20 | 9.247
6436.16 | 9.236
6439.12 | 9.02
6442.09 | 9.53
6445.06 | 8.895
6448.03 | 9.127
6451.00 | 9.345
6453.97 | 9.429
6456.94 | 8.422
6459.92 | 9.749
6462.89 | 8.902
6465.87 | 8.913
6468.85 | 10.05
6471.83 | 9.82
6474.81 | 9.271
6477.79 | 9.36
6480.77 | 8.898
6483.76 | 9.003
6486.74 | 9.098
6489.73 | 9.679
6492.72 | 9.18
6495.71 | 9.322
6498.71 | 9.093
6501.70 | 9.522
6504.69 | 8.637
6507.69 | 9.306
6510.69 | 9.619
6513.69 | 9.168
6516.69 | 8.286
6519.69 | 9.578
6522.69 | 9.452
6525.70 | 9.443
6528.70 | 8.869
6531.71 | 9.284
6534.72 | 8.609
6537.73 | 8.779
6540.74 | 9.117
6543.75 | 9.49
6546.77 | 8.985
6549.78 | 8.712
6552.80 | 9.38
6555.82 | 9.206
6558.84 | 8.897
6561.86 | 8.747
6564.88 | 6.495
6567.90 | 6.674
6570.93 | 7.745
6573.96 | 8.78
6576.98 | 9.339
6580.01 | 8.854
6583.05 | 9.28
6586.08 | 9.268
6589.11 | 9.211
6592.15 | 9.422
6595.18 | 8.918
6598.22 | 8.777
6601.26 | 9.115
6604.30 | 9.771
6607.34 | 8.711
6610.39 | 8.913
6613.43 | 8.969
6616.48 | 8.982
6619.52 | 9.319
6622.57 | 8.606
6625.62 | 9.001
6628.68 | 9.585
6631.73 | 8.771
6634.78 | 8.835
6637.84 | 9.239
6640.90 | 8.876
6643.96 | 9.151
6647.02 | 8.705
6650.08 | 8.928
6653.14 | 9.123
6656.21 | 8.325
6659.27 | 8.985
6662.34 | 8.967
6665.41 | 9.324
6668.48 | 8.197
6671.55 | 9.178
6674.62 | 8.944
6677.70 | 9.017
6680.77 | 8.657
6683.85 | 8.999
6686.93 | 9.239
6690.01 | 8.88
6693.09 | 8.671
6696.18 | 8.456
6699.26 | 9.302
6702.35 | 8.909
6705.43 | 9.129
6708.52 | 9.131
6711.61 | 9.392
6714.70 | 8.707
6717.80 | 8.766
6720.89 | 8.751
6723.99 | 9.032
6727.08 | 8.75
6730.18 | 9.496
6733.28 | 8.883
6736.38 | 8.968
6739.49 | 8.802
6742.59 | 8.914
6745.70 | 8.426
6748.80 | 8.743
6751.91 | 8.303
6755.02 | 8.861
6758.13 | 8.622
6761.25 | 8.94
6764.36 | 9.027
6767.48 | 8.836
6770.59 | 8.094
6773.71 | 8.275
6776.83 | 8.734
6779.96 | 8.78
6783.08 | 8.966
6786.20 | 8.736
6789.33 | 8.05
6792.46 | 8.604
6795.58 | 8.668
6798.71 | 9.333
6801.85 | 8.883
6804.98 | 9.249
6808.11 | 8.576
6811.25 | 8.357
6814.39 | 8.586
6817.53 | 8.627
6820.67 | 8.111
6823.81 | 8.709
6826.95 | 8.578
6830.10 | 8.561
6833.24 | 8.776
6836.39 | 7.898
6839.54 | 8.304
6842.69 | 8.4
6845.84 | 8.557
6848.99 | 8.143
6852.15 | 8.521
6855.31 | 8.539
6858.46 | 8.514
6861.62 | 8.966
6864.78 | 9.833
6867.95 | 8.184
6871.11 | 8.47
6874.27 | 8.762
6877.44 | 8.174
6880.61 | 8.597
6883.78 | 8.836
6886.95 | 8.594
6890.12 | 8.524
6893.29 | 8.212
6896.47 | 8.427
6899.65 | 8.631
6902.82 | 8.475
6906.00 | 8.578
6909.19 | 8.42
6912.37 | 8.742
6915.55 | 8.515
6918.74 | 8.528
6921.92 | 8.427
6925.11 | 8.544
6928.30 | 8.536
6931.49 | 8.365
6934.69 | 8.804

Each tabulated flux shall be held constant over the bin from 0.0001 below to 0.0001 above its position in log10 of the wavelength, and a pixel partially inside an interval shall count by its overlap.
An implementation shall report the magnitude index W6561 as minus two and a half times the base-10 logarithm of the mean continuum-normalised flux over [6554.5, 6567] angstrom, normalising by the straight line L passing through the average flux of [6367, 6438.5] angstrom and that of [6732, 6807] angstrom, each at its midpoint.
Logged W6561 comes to 0.10 mag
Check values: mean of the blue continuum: 9.25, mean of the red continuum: 8.74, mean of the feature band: 8.25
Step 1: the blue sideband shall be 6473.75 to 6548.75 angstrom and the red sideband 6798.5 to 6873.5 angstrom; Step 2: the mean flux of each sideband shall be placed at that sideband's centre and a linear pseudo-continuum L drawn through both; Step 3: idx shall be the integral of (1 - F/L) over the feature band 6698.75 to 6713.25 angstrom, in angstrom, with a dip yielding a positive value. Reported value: -0.6 angstrom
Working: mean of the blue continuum 9.16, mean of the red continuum 8.6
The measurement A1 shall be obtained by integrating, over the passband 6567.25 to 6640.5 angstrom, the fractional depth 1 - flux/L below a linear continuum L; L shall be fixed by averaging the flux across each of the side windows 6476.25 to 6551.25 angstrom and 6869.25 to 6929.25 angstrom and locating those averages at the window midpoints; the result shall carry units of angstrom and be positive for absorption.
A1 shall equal 0.4 angstrom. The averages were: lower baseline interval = 9.14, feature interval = 8.95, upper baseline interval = 8.53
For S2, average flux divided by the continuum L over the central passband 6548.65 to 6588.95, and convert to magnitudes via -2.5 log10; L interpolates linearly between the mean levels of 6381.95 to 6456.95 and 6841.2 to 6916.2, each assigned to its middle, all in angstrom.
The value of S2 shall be 0.06 mag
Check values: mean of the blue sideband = 9.28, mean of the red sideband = 8.57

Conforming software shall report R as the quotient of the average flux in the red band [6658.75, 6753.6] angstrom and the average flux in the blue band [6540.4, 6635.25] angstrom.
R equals 1.00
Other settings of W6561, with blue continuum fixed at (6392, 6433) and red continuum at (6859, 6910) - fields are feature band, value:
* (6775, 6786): -0.01 mag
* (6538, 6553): 0.00 mag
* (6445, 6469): 0.01 mag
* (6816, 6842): 0.03 mag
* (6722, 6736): -0.02 mag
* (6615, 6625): 0.00 mag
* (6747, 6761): 0.02 mag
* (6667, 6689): 0.00 mag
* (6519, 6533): -0.02 mag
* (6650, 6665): 0.01 mag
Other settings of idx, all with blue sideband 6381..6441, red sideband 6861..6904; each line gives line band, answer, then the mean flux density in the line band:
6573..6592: -0.2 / 9.15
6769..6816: 0.5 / 8.66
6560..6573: 2.2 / 7.51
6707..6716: -0.2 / 9.09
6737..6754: 0.3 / 8.66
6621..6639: 0.0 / 9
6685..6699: 0.0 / 8.86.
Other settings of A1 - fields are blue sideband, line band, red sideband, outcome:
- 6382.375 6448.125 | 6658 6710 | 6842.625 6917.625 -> -0.4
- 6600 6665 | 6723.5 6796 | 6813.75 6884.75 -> 0.1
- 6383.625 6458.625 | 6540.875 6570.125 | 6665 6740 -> 1.9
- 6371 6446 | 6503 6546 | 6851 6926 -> -0.2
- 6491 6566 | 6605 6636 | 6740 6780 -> -0.4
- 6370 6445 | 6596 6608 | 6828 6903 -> -0.2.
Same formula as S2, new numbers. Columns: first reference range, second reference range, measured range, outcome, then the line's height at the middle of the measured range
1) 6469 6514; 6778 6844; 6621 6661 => 0.005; 8.97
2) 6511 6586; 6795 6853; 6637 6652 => -0.029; 8.73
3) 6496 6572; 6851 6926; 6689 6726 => -0.025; 8.72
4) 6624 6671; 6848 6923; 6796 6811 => -0.028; 8.7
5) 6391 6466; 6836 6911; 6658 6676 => -0.008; 8.86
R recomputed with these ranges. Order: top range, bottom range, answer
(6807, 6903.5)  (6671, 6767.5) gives 0.96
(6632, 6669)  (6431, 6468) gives 0.97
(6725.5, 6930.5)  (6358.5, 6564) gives 0.94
